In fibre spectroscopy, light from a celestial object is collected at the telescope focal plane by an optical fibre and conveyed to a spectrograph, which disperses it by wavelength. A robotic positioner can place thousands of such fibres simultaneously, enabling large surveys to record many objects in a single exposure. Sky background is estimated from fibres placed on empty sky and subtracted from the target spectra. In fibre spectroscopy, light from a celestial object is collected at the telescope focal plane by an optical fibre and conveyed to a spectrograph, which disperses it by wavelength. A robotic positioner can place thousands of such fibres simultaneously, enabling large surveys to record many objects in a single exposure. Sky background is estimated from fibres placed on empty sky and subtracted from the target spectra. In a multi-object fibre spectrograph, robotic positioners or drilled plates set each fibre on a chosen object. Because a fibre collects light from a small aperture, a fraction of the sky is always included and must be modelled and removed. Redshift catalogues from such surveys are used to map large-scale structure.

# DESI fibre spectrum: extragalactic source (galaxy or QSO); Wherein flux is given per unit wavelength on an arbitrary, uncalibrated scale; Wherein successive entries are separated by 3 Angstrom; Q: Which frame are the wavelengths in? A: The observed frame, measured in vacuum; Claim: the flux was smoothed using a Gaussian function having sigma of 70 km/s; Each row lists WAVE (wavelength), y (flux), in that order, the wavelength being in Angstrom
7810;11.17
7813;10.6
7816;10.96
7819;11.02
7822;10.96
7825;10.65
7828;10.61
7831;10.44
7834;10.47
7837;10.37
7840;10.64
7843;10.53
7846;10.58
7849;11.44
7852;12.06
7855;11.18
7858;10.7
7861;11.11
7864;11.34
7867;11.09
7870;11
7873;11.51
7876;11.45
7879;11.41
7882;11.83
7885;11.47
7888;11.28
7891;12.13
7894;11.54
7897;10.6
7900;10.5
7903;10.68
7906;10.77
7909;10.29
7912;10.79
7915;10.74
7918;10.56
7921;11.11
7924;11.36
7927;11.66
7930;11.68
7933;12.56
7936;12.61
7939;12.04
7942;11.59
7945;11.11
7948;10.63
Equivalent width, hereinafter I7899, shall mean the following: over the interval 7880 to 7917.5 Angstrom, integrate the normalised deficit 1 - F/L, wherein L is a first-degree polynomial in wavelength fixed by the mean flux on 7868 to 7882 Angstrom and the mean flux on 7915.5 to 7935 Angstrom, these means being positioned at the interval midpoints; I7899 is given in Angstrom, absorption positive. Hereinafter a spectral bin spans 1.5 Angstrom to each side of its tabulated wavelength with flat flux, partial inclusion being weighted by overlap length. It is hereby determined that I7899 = 1.3 Angstrom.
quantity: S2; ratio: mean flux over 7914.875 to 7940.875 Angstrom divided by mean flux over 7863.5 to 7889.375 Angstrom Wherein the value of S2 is 1.02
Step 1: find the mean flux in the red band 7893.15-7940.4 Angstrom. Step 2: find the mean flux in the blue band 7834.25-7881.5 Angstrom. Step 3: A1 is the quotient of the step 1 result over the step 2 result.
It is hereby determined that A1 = 1.01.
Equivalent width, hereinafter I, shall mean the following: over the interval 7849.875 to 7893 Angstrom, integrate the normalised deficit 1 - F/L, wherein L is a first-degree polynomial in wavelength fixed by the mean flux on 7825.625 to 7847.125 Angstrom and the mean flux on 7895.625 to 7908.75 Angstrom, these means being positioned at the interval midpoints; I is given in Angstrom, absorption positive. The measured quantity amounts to -3.4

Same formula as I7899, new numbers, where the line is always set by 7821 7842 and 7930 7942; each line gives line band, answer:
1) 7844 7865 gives -0.5 Angstrom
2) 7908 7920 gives 1.3 Angstrom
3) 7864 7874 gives 0.0 Angstrom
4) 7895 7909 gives 1.3 Angstrom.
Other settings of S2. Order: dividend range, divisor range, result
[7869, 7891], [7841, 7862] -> 1.04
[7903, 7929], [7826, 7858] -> 1.01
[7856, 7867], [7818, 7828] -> 1.02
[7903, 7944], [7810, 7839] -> 1.06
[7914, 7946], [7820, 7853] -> 1.07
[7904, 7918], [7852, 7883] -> 0.94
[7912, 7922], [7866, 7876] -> 0.96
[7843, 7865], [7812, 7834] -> 1.04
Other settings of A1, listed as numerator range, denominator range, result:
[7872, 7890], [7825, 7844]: 1.09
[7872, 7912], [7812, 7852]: 1.04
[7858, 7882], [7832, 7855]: 1.04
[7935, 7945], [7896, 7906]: 1.12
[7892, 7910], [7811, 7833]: 1.00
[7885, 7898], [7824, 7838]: 1.09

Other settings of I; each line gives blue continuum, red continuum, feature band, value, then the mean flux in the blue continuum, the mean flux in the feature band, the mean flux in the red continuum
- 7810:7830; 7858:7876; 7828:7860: 0.5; 10.8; 10.8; 11.2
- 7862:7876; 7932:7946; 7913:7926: 0.9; 11.3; 11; 12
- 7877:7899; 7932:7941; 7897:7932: 3.0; 11.4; 10.9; 12.3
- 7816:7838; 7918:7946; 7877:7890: -0.3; 10.7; 11.5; 11.7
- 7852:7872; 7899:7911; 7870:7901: -1.5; 11.2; 11.4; 10.6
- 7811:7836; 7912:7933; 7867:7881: -0.4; 10.7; 11.3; 11.3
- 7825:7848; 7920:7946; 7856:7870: -0.2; 10.5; 11.1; 11.8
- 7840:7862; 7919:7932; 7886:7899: -0.1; 11.1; 11.4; 11.5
